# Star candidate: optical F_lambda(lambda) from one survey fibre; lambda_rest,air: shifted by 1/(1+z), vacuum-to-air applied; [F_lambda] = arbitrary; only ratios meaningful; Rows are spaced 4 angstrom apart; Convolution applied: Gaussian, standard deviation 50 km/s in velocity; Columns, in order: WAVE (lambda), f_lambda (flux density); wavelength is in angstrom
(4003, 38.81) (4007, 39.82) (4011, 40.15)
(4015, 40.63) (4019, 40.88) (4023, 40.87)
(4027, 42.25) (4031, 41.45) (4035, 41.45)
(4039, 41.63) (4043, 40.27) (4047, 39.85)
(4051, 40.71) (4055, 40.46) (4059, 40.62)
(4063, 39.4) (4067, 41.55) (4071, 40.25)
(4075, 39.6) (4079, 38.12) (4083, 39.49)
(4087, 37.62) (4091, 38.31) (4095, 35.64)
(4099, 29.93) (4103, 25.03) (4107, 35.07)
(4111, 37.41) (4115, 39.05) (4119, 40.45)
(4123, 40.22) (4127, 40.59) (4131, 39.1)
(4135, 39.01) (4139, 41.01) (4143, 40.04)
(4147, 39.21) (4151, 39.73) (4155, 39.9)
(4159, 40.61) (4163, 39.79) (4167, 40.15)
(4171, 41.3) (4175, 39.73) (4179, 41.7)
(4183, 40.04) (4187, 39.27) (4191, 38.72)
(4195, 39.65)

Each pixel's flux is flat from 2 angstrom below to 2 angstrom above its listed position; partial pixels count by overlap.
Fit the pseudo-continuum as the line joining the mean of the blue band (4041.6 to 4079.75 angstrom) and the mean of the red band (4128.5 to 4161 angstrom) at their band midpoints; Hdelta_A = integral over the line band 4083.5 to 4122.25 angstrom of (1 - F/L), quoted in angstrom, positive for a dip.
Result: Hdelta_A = 4.2 angstrom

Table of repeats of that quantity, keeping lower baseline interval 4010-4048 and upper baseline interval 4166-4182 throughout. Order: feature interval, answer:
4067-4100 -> 2.5 angstrom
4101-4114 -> 2.5 angstrom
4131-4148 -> 0.4 angstrom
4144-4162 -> 0.4 angstrom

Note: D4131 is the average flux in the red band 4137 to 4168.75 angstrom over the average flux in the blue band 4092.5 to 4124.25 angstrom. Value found 1.14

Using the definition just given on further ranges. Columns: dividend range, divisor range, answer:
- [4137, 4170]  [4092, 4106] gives 1.29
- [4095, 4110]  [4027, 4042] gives 0.75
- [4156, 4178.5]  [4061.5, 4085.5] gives 1.02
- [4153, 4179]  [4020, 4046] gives 0.98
